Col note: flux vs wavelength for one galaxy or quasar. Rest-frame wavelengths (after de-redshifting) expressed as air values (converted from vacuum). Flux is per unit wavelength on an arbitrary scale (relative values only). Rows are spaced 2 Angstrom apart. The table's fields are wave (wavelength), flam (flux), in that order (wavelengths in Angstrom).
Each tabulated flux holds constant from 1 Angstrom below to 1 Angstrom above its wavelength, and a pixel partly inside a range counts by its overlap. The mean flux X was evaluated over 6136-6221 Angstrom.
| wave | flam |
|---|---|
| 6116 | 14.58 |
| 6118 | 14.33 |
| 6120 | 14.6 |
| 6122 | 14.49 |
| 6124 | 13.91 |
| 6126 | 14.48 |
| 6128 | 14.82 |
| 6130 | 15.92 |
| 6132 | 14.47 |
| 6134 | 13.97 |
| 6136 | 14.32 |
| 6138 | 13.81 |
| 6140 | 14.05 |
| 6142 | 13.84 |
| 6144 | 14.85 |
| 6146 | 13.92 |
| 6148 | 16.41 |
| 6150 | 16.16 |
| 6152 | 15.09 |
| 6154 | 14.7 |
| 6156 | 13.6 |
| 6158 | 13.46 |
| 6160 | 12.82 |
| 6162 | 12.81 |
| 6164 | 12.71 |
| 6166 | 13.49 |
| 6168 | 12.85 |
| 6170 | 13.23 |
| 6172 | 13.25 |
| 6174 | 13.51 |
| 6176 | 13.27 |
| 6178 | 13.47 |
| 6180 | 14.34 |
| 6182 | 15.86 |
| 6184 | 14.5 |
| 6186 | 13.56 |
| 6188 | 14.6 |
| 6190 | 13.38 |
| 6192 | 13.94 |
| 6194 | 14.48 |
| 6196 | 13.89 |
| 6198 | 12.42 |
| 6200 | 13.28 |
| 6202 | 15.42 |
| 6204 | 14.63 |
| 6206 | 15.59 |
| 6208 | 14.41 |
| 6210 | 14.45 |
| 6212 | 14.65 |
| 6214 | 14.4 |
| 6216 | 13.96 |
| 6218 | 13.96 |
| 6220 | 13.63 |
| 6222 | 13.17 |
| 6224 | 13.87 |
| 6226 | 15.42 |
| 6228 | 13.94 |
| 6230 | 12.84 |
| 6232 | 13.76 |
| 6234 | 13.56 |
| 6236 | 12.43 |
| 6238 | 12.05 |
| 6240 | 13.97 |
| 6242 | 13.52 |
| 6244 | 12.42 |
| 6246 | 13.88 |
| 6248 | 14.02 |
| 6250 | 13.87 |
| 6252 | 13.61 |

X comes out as 14.1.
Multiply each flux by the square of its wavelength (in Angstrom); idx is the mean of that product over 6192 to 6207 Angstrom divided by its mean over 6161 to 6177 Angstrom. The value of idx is 1.09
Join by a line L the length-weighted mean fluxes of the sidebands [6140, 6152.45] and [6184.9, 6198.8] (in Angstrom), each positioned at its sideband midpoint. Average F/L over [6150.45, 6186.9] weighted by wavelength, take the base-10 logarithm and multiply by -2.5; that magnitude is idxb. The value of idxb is 0.05 mag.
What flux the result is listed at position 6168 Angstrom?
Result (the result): 12.85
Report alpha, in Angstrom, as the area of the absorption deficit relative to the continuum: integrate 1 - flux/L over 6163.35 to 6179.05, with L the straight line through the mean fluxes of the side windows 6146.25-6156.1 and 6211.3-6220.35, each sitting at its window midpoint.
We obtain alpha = 1.75 Angstrom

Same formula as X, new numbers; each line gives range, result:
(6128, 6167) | 14.2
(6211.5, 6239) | 13.7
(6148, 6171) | 13.8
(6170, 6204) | 13.9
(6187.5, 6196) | 14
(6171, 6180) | 13.5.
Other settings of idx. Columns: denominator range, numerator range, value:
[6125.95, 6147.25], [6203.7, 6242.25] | 0.99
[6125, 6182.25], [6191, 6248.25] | 1.00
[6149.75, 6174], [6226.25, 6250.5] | 1.01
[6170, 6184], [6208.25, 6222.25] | 1.02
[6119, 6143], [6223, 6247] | 0.97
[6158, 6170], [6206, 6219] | 1.13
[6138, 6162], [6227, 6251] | 0.96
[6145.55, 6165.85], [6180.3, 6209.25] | 1.02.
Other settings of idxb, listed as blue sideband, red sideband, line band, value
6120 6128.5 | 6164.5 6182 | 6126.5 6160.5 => -0.03 mag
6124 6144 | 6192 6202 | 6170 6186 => 0.00 mag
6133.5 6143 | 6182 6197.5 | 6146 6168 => 0.00 mag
